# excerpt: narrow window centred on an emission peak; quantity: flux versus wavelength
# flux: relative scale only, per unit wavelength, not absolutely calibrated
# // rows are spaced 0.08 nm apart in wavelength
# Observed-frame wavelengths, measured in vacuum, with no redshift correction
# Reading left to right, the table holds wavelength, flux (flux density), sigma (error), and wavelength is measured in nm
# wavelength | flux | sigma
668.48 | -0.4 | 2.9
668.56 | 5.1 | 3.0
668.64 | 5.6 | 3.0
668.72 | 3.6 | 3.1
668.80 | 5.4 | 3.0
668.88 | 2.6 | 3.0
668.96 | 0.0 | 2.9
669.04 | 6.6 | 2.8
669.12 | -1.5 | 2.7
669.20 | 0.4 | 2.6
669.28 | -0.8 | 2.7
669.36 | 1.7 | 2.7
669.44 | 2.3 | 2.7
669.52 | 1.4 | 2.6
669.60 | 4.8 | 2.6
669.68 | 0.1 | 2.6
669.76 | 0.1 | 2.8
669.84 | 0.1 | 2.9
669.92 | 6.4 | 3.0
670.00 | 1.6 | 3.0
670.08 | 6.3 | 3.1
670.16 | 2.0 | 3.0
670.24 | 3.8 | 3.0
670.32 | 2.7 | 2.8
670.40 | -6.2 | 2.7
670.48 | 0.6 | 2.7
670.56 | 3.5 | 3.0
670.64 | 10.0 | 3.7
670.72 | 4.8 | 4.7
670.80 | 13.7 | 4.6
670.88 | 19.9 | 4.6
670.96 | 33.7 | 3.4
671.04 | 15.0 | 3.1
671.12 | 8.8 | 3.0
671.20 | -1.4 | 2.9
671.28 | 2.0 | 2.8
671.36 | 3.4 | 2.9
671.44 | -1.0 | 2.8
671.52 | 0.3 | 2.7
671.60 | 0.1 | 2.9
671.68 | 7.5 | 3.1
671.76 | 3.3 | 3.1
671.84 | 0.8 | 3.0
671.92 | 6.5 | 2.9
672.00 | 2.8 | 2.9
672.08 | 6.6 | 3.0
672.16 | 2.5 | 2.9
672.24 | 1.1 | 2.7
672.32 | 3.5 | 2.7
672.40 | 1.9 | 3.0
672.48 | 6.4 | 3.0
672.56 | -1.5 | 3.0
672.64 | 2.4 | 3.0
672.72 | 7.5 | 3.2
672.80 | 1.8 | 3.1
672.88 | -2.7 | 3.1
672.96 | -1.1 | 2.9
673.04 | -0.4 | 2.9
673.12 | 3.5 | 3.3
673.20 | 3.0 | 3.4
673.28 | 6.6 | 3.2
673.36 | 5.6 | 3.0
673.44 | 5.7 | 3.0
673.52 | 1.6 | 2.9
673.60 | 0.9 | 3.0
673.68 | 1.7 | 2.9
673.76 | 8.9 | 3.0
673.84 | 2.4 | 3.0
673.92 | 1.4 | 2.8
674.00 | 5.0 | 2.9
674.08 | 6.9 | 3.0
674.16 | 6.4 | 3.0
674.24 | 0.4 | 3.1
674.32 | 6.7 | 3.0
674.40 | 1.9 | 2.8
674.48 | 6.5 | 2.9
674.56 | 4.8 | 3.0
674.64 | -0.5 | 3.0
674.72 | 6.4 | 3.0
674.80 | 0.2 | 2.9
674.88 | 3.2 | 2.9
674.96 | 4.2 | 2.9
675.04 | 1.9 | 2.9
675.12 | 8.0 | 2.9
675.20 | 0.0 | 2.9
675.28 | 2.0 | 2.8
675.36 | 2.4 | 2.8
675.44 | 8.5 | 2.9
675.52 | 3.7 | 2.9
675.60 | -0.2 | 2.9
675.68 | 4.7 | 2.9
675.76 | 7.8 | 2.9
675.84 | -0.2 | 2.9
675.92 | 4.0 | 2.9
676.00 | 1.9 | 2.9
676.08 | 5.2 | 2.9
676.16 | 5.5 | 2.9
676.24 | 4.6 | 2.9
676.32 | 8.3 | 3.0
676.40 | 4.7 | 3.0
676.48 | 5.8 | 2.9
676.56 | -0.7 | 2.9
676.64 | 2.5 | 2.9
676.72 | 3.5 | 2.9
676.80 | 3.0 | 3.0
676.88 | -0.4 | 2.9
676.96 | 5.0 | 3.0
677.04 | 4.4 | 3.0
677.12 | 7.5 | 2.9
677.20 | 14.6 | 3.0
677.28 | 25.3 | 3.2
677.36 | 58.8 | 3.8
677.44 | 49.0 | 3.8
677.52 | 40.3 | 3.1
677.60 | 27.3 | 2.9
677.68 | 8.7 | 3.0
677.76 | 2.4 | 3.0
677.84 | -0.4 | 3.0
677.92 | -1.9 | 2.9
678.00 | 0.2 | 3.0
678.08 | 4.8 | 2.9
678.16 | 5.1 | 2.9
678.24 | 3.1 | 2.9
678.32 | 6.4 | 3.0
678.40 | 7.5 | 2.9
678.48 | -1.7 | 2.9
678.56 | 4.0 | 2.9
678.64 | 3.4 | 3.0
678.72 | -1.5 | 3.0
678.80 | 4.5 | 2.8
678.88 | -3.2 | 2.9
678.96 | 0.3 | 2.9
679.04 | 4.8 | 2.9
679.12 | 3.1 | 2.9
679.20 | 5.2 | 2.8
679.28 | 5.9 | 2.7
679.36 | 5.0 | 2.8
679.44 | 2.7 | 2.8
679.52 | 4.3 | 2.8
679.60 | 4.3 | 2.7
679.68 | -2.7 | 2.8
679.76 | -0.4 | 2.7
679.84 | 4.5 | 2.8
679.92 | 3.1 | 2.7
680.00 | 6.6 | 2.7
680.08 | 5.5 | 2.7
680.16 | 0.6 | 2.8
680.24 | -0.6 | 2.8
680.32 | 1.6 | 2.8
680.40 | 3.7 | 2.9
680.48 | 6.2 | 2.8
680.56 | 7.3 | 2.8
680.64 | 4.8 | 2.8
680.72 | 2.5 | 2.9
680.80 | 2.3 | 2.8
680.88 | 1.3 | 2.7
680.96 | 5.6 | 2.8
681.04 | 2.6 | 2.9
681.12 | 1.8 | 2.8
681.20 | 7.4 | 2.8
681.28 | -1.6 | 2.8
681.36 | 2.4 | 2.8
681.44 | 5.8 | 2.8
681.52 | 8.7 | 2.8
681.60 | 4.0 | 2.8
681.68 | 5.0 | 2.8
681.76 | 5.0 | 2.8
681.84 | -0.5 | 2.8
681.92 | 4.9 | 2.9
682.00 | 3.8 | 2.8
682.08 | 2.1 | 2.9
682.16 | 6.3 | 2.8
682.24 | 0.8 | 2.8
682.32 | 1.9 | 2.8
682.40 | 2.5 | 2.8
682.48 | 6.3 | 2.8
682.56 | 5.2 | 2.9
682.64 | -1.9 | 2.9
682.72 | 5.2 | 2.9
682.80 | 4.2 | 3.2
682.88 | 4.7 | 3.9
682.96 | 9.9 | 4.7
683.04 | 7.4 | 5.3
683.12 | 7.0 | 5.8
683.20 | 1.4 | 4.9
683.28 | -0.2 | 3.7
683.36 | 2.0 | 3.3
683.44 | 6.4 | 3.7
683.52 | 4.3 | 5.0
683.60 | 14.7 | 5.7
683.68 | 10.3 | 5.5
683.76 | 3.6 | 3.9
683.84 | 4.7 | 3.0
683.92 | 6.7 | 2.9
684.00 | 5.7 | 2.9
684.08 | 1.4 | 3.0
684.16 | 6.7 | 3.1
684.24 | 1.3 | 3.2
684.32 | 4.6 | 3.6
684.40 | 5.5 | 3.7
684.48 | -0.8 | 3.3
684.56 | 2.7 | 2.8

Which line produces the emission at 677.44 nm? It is [O III] 5007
